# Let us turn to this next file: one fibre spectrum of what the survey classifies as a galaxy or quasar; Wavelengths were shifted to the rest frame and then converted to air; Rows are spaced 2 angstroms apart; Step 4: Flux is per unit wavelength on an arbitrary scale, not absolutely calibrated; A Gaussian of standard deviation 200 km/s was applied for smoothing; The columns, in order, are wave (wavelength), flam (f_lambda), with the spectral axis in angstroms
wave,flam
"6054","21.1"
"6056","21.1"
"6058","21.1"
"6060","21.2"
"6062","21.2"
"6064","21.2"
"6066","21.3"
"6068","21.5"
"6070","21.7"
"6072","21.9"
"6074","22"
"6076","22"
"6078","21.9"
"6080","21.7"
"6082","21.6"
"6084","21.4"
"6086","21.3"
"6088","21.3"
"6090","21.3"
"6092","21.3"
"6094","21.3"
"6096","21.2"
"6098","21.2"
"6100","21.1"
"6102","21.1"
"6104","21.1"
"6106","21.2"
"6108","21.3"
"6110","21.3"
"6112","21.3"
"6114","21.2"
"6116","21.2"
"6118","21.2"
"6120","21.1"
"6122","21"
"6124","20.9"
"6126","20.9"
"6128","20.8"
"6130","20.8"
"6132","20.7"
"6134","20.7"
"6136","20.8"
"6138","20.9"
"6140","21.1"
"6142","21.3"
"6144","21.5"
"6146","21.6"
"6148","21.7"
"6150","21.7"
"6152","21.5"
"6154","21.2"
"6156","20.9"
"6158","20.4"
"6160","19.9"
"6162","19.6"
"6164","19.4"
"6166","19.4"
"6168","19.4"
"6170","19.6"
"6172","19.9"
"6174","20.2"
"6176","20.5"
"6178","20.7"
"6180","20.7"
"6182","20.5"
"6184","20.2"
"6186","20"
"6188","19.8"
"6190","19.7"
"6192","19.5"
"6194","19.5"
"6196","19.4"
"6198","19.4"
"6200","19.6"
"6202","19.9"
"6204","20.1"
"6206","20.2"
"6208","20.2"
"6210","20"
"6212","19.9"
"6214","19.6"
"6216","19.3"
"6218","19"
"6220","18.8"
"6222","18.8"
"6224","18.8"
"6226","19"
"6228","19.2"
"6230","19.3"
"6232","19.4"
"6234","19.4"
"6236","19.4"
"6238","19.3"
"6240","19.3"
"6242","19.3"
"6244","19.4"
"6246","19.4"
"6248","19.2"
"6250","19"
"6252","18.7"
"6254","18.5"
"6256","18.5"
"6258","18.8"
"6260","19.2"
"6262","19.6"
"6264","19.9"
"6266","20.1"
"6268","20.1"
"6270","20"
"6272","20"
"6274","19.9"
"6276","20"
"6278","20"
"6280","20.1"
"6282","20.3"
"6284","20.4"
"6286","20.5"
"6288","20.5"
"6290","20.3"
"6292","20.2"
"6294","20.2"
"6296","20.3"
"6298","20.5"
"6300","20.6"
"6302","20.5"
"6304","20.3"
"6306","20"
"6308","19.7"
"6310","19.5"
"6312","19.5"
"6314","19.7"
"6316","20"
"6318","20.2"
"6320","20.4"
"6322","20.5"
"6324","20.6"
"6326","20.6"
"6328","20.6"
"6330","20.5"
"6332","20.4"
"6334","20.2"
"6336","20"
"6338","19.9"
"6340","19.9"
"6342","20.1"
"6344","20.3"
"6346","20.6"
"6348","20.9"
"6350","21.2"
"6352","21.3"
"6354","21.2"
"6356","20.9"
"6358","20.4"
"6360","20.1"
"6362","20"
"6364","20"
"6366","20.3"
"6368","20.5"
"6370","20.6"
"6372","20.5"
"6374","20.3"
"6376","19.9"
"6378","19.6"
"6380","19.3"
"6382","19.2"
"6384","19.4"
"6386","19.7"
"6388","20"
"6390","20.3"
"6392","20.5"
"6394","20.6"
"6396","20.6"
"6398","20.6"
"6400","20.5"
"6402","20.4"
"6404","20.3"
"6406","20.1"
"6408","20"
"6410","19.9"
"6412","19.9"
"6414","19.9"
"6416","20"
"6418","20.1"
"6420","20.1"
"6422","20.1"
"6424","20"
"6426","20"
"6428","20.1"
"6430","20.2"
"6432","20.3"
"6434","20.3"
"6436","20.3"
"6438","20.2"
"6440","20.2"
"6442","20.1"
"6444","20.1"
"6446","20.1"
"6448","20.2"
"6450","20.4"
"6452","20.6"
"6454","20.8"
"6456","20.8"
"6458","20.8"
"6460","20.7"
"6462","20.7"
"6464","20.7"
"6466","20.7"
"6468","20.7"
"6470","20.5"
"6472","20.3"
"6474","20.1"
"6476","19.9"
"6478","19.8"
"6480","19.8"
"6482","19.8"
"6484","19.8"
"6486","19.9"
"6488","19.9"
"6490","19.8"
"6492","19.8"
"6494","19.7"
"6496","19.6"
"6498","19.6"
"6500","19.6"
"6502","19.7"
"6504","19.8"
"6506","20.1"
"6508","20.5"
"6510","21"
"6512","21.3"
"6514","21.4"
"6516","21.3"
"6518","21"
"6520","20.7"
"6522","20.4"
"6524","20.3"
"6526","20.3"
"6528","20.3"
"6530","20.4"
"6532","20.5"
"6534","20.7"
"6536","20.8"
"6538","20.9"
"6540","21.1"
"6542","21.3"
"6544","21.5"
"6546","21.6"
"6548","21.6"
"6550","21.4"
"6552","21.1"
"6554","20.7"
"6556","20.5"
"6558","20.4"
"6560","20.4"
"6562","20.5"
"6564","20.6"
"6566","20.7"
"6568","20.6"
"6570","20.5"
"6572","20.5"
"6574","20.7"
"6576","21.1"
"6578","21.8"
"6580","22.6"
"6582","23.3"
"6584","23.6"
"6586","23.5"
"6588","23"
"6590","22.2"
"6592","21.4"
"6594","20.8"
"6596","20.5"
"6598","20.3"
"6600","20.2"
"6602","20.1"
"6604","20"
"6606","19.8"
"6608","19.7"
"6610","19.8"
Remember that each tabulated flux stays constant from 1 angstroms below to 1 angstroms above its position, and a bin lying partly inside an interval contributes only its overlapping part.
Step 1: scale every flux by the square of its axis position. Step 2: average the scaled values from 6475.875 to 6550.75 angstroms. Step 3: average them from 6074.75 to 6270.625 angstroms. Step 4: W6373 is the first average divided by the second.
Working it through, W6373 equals 1.12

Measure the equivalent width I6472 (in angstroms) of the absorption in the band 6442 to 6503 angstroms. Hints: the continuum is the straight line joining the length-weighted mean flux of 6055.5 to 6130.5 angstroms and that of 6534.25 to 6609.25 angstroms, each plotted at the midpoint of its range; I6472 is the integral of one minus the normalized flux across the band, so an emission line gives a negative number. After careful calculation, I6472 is 2.8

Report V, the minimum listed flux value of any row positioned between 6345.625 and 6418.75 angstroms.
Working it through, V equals 19.2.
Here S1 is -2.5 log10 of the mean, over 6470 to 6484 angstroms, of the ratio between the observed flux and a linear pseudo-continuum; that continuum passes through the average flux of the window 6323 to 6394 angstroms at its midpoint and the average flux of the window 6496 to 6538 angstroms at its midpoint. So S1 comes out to 0.02 mag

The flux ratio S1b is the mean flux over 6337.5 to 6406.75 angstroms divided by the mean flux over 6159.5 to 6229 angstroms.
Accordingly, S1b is 1.03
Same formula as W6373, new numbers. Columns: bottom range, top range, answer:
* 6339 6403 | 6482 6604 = 1.08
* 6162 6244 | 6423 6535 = 1.13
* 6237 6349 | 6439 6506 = 1.07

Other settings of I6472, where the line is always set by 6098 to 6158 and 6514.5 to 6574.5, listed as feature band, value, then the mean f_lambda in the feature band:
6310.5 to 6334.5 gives 0.8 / 20.3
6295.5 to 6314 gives 0.8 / 20.1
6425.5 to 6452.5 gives 0.8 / 20.2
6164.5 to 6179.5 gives 0.8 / 20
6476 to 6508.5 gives 1.6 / 19.8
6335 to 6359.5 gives 0.5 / 20.5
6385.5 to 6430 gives 1.5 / 20.2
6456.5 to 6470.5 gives 0.1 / 20.7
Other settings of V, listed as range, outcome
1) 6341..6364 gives 20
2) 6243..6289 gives 18.5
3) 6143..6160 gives 19.9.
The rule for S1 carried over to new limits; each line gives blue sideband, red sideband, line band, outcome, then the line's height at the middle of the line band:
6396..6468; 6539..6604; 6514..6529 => 0.01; 20.9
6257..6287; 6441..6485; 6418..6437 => 0.01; 20.3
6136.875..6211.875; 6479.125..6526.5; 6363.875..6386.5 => 0.02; 20.2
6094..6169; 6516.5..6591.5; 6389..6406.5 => 0.03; 21.1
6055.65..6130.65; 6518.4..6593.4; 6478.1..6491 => 0.07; 21.2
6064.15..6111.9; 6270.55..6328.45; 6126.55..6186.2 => 0.02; 21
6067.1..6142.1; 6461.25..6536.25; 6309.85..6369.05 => 0.02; 20.7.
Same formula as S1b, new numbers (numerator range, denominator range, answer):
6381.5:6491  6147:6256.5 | 1.02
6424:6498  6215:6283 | 1.04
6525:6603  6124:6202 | 1.04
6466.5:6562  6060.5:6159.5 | 0.96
